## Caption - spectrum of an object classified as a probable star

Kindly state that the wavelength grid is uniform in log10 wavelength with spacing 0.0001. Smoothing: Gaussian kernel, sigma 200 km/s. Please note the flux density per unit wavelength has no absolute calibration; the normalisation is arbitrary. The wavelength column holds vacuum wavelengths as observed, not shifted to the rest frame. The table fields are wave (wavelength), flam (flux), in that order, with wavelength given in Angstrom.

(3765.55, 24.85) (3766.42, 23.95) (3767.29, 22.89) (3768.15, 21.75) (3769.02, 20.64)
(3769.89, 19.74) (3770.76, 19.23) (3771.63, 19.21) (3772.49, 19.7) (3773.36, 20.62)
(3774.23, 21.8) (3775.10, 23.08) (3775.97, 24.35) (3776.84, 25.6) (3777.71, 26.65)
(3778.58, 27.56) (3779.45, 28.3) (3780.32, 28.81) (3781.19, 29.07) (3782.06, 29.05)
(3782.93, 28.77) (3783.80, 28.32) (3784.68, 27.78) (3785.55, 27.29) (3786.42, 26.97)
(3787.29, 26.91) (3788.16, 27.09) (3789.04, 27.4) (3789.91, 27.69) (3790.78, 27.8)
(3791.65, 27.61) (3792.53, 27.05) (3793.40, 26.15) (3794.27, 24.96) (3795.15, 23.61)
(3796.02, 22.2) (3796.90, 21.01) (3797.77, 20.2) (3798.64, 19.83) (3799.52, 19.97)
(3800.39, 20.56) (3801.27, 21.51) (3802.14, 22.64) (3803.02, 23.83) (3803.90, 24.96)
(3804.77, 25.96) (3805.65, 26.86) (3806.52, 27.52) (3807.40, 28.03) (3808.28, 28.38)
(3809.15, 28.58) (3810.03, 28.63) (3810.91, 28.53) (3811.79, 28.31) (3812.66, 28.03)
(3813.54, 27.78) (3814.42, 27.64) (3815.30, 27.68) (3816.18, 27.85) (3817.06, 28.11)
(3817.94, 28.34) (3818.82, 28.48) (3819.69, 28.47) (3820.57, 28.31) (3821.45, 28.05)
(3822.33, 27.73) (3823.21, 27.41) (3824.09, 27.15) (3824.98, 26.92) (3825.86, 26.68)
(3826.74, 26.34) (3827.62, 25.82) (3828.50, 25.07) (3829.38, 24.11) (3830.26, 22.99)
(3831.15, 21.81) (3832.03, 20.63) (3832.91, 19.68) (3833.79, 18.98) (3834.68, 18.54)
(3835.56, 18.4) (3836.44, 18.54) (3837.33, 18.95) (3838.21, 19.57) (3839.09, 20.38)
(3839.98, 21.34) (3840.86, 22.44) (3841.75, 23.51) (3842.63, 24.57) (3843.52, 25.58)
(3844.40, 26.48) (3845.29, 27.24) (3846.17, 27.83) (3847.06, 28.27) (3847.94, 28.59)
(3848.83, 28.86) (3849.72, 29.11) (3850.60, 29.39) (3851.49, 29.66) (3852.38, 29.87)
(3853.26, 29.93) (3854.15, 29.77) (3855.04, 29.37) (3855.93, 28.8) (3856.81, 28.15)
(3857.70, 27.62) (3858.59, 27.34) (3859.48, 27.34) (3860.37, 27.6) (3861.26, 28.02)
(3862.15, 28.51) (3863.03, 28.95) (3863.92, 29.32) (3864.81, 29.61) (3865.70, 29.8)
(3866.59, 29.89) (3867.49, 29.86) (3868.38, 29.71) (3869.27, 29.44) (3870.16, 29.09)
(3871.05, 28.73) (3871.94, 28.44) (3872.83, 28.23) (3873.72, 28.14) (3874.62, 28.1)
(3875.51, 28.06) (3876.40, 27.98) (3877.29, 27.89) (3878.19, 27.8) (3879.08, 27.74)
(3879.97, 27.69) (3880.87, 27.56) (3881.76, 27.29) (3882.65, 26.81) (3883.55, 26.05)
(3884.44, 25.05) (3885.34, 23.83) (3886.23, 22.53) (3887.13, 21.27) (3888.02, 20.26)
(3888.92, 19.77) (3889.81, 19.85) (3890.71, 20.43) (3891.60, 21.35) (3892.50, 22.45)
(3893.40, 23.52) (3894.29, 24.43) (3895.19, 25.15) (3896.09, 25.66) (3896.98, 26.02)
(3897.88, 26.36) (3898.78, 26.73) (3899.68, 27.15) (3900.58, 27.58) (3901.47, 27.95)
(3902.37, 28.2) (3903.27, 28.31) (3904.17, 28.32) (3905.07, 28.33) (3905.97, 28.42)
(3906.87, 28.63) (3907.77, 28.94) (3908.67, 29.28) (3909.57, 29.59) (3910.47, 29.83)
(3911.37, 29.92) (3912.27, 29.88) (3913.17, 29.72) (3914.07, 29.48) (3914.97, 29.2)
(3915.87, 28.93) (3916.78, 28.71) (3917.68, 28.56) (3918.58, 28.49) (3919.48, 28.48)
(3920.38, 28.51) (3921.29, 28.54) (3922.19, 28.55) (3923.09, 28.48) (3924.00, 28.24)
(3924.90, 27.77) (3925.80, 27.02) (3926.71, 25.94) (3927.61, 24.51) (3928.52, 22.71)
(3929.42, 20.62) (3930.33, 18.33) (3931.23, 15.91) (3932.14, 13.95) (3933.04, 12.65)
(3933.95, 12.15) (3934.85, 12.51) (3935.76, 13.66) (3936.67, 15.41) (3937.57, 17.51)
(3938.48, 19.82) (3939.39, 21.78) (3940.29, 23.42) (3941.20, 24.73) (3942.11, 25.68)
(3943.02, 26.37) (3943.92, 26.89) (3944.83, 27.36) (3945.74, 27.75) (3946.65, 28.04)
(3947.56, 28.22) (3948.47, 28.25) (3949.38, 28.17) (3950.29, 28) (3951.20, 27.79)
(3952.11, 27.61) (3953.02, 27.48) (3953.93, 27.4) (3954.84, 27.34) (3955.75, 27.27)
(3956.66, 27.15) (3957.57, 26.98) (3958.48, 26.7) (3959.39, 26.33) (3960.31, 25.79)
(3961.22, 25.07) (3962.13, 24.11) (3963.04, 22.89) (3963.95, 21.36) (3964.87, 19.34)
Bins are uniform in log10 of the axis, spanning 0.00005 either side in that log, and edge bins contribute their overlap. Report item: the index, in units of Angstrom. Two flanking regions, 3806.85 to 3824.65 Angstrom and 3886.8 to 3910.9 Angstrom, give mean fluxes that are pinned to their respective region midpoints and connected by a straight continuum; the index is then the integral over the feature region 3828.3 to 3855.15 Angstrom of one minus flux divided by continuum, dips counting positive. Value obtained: 2.8 Angstrom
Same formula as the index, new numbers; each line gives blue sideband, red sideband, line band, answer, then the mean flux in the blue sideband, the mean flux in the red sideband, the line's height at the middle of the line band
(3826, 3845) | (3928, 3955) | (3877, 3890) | -1.4 Angstrom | 22.2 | 22.5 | 22.4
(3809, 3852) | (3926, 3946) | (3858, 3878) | -4.1 Angstrom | 25.5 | 20.5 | 23.7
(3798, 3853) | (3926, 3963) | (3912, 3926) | -2.8 Angstrom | 25.3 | 23.5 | 23.9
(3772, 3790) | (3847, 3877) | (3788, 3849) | 5.3 Angstrom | 26.3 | 28.8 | 27.5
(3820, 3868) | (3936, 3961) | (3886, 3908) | 0.6 Angstrom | 26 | 25.6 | 25.8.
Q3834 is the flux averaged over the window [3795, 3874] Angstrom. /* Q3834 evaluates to 26.1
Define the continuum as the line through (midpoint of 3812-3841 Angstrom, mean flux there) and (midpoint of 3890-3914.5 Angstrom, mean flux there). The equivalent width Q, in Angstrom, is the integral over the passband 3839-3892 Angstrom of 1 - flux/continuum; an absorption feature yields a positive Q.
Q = -2.30 Angstrom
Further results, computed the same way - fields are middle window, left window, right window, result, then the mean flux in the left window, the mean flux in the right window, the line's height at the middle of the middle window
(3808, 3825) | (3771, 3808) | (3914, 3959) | -2.1 Angstrom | 25.1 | 24.7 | 25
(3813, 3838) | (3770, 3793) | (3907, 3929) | 1.7 Angstrom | 25.8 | 28.3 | 26.6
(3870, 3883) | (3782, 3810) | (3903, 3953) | -1.3 Angstrom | 25.5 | 25.3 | 25.4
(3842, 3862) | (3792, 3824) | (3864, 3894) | -1.5 Angstrom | 25.9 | 26.2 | 26.1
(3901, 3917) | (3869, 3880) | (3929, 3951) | -2.7 Angstrom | 28.3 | 21.6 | 24.8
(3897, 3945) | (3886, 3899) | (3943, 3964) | -1.0 Angstrom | 23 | 26.8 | 24.8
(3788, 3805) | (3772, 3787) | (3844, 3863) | 1.7 Angstrom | 26.1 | 28.5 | 26.6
